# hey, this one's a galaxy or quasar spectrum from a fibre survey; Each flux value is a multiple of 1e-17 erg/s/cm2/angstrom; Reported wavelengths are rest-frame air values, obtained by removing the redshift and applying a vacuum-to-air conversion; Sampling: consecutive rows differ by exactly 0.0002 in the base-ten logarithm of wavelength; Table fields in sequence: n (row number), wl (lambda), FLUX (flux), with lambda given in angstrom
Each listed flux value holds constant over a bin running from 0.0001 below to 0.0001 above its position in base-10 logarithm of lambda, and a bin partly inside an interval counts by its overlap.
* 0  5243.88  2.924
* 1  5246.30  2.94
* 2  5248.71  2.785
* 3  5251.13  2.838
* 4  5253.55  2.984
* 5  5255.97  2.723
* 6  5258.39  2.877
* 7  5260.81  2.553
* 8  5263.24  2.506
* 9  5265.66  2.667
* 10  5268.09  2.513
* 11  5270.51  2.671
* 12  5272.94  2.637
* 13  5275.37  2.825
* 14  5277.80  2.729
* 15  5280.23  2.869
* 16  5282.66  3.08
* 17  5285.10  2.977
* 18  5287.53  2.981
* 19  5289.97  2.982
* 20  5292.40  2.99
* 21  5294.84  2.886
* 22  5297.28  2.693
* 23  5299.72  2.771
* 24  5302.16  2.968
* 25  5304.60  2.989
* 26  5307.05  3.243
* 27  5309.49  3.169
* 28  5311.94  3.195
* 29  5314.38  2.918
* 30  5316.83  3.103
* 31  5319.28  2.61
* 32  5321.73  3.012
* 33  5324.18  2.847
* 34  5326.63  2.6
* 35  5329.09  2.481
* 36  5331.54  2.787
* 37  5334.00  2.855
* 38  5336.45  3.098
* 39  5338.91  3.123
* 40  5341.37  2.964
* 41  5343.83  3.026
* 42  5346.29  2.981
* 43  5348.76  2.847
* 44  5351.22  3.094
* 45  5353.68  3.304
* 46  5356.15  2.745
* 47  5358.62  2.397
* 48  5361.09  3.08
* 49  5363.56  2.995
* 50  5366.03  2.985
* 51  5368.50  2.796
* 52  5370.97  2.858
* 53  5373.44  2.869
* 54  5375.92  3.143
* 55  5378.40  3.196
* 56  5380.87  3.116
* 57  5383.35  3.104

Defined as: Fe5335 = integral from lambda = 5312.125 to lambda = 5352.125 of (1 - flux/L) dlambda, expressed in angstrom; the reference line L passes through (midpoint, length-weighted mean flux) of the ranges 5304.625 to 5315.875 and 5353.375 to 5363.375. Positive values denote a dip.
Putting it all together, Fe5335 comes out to 1.2 angstrom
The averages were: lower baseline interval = 3.11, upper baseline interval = 2.85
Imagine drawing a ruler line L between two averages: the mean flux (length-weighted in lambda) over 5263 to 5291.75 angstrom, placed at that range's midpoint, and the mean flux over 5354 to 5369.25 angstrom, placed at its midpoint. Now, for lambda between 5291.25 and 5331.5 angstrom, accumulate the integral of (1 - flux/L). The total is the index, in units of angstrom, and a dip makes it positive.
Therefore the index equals -1.1 angstrom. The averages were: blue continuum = 2.8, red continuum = 2.86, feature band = 2.9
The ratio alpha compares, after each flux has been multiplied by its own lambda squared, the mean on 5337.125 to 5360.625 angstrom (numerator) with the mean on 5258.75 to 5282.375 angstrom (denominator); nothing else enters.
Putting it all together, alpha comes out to 1.13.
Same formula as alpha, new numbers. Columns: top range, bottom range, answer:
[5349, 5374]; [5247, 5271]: 1.11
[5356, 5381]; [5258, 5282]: 1.13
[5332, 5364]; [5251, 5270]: 1.13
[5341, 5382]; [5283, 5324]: 1.02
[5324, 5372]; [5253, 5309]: 1.05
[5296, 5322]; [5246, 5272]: 1.11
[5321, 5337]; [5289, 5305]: 0.98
